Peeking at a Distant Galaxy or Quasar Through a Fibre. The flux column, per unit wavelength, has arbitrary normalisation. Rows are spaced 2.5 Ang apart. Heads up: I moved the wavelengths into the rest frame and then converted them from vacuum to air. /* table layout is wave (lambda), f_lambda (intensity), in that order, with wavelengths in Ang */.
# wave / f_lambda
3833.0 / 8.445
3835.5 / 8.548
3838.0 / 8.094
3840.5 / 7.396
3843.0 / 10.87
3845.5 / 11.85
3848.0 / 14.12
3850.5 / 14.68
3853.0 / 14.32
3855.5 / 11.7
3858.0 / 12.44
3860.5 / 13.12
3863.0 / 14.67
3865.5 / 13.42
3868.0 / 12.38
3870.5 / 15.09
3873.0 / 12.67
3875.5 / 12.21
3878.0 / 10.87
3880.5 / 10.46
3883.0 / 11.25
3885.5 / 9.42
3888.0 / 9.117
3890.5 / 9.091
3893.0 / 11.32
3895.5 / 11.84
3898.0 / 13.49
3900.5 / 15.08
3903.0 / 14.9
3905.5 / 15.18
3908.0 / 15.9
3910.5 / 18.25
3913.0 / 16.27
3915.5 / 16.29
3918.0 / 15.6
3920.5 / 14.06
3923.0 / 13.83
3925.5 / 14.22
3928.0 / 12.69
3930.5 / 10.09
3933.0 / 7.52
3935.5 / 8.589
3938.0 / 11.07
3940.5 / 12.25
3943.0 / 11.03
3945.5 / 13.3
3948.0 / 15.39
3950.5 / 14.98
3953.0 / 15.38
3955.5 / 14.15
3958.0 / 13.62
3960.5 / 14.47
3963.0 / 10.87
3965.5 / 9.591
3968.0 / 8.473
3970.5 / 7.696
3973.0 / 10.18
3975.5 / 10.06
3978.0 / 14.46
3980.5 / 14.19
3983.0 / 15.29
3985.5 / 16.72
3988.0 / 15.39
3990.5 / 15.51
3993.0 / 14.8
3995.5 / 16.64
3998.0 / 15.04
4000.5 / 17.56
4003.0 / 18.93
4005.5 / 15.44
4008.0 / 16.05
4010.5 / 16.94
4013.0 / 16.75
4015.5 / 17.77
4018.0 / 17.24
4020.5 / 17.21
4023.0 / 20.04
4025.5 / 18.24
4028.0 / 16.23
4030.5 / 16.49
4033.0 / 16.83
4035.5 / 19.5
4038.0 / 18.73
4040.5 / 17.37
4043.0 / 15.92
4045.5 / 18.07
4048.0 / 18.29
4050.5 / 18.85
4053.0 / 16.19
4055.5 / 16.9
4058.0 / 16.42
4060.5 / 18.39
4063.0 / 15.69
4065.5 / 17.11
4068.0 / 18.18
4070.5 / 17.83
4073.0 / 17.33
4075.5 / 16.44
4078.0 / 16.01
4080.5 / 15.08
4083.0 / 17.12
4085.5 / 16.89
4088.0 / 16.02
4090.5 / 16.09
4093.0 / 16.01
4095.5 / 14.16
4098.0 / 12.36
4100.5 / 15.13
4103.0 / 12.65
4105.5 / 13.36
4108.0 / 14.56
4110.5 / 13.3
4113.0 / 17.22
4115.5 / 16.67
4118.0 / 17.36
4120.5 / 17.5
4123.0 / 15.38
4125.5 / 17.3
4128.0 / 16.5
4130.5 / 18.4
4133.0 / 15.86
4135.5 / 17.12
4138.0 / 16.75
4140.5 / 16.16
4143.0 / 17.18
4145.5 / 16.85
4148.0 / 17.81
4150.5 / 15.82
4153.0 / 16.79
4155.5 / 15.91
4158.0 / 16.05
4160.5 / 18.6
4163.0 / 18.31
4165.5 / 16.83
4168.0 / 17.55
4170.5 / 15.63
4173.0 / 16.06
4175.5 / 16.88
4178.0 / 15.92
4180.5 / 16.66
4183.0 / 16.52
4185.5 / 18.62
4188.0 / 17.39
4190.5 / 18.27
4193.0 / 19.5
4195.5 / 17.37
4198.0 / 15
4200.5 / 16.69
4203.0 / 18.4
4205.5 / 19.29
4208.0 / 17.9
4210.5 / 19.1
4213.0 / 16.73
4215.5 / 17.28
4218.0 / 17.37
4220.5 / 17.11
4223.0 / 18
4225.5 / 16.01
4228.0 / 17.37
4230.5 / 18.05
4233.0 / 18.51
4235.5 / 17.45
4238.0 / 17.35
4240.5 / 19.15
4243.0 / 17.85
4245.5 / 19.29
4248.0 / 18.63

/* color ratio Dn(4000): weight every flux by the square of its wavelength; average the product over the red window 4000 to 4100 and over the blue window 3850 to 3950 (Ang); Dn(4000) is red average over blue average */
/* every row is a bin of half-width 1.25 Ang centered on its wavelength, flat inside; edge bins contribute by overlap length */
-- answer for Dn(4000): 1.42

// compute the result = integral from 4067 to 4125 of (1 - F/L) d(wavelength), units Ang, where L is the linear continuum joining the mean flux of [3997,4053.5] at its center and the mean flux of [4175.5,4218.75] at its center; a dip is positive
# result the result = 5.6 Ang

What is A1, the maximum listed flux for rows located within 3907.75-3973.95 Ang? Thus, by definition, 18.25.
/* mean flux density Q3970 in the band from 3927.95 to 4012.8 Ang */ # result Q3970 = 13.4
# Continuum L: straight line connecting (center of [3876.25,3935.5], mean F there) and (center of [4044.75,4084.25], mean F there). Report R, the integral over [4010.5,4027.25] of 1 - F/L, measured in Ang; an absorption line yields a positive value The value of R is -1.99 Ang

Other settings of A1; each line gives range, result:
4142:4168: 18.6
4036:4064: 18.85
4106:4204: 19.5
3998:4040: 20.04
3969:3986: 16.72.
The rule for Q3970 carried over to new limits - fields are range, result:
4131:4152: 16.8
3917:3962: 12.9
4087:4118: 14.9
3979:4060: 16.9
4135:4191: 16.9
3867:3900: 11.6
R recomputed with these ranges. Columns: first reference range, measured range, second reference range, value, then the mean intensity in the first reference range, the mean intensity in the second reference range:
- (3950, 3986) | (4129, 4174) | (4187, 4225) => -1.1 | 12.5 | 17.7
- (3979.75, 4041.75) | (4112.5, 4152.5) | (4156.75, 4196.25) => 0.7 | 16.9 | 17.3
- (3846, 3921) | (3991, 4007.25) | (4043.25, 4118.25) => -1.5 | 13.3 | 16.2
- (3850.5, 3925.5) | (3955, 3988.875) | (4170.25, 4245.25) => 4.6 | 13.3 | 17.5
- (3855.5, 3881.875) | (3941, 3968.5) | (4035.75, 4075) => 3.5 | 12.7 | 17.5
